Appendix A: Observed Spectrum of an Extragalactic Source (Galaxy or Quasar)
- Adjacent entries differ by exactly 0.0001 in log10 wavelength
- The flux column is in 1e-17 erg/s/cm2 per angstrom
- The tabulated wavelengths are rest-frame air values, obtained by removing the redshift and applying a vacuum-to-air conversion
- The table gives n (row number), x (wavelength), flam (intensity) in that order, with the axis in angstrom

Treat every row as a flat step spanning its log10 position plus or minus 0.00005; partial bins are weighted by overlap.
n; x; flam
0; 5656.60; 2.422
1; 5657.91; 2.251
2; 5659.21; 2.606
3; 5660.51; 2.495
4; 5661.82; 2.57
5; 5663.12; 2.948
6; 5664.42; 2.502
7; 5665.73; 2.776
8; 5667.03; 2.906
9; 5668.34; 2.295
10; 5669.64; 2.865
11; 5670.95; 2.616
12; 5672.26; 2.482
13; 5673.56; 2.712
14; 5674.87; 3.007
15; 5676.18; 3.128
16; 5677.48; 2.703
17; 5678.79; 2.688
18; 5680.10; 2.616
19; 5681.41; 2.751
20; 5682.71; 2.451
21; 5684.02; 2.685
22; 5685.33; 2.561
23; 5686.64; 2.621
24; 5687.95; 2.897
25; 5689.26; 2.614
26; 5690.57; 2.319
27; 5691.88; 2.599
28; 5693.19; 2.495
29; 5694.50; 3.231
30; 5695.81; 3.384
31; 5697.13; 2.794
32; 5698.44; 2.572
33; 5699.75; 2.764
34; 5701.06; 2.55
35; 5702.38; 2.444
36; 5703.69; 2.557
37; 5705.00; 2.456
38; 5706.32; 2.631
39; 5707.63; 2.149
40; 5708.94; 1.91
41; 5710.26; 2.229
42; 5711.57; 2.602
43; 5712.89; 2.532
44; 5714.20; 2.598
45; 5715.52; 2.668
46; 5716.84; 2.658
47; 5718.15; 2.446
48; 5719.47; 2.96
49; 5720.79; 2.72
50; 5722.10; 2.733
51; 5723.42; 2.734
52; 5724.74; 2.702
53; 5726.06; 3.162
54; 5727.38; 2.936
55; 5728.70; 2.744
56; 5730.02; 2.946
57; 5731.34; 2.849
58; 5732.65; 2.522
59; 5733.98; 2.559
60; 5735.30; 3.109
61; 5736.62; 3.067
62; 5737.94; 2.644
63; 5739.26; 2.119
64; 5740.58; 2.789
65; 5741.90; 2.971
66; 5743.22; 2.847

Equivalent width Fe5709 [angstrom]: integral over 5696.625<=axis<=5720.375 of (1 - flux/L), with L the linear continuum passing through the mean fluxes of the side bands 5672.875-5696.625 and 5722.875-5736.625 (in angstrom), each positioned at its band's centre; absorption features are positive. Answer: 2.26 angstrom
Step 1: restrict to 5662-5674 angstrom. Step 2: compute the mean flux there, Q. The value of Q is 2.67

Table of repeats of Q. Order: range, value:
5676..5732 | 2.67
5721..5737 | 2.83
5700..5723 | 2.53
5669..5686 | 2.71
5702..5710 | 2.35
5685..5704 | 2.7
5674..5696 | 2.74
